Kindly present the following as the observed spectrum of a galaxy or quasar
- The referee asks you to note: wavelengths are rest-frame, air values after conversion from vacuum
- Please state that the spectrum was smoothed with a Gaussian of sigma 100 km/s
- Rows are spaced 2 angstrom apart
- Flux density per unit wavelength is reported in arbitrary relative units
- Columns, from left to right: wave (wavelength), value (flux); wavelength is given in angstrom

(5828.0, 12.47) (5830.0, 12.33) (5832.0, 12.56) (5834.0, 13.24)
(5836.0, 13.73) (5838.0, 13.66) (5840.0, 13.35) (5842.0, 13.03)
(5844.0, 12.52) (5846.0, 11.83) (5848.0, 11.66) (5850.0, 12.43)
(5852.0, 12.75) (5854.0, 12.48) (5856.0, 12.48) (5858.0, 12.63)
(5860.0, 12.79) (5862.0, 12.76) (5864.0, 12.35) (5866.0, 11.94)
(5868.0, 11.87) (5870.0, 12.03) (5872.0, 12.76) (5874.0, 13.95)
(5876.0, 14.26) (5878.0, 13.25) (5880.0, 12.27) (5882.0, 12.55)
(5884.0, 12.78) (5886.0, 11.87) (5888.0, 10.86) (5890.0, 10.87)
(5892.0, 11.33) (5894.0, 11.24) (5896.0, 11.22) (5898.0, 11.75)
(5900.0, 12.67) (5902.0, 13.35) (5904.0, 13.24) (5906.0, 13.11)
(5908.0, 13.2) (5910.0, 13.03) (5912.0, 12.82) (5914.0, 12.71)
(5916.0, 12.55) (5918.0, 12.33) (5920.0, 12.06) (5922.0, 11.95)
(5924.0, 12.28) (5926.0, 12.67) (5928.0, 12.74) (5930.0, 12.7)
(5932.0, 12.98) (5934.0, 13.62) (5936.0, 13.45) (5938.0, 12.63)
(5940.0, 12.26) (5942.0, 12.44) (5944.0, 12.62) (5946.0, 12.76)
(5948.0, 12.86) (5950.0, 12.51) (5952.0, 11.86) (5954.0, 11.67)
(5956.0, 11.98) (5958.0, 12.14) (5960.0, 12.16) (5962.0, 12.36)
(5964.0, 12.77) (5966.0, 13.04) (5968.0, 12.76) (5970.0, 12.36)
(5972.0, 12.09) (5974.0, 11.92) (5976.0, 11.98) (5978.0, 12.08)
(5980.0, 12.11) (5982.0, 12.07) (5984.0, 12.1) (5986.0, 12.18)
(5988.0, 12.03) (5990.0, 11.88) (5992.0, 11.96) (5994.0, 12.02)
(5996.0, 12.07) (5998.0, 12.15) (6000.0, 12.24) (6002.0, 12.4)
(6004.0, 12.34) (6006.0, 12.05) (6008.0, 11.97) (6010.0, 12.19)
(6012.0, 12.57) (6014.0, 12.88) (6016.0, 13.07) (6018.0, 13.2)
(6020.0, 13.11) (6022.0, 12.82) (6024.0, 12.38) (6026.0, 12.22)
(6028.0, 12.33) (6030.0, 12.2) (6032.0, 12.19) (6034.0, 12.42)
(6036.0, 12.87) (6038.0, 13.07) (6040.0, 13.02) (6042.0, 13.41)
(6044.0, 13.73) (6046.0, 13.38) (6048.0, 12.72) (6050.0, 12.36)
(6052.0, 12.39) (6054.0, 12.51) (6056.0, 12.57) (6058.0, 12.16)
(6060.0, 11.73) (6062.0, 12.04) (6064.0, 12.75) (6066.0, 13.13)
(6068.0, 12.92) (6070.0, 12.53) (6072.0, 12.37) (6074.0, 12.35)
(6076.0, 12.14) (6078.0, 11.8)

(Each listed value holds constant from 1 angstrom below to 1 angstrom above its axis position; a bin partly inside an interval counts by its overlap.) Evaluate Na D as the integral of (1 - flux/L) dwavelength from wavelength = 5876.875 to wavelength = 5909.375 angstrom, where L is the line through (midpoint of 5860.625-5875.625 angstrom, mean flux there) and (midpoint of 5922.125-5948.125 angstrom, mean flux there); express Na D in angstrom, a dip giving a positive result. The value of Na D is 1.1 angstrom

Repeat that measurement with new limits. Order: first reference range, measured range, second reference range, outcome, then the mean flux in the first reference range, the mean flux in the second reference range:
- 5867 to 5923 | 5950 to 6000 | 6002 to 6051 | 1.65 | 12.4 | 12.7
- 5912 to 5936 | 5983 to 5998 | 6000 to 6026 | 0.64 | 12.6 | 12.6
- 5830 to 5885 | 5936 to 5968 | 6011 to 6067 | 0.65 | 12.7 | 12.7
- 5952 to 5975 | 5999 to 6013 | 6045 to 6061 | 0.14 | 12.3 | 12.5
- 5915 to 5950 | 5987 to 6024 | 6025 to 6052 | 0.96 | 12.6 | 12.7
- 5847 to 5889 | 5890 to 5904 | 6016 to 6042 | 0.67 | 12.5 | 12.7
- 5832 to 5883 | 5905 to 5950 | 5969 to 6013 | -1.07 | 12.7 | 12.1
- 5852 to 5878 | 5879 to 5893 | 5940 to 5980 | 0.93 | 12.7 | 12.3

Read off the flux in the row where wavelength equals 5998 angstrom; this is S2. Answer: 12.15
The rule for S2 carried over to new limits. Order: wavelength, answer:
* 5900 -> 12.67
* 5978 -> 12.08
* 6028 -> 12.33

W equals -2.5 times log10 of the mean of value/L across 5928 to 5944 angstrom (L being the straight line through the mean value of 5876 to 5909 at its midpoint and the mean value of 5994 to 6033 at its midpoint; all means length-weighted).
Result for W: -0.044 mag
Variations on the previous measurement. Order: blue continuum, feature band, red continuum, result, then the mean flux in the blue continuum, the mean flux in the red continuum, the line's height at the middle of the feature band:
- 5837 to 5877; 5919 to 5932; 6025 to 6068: 0.019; 12.7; 12.6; 12.7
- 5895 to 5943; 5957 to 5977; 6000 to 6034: 0.019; 12.7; 12.5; 12.6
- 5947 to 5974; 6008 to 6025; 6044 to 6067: -0.022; 12.3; 12.6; 12.5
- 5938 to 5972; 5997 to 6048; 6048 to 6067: -0.020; 12.4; 12.4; 12.4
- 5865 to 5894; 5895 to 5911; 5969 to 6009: -0.039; 12.3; 12.1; 12.2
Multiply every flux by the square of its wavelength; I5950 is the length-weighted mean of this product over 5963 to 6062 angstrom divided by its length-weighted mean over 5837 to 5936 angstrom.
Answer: 1.04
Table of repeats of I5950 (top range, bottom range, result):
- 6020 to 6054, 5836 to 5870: 1.08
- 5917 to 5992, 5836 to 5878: 1.01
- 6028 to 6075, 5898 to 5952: 1.04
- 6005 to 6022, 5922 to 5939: 1.01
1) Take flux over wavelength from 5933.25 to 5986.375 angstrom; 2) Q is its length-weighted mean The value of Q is 12.4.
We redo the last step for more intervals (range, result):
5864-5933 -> 12.4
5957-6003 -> 12.2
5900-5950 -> 12.8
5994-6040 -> 12.5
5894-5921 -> 12.6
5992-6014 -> 12.2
